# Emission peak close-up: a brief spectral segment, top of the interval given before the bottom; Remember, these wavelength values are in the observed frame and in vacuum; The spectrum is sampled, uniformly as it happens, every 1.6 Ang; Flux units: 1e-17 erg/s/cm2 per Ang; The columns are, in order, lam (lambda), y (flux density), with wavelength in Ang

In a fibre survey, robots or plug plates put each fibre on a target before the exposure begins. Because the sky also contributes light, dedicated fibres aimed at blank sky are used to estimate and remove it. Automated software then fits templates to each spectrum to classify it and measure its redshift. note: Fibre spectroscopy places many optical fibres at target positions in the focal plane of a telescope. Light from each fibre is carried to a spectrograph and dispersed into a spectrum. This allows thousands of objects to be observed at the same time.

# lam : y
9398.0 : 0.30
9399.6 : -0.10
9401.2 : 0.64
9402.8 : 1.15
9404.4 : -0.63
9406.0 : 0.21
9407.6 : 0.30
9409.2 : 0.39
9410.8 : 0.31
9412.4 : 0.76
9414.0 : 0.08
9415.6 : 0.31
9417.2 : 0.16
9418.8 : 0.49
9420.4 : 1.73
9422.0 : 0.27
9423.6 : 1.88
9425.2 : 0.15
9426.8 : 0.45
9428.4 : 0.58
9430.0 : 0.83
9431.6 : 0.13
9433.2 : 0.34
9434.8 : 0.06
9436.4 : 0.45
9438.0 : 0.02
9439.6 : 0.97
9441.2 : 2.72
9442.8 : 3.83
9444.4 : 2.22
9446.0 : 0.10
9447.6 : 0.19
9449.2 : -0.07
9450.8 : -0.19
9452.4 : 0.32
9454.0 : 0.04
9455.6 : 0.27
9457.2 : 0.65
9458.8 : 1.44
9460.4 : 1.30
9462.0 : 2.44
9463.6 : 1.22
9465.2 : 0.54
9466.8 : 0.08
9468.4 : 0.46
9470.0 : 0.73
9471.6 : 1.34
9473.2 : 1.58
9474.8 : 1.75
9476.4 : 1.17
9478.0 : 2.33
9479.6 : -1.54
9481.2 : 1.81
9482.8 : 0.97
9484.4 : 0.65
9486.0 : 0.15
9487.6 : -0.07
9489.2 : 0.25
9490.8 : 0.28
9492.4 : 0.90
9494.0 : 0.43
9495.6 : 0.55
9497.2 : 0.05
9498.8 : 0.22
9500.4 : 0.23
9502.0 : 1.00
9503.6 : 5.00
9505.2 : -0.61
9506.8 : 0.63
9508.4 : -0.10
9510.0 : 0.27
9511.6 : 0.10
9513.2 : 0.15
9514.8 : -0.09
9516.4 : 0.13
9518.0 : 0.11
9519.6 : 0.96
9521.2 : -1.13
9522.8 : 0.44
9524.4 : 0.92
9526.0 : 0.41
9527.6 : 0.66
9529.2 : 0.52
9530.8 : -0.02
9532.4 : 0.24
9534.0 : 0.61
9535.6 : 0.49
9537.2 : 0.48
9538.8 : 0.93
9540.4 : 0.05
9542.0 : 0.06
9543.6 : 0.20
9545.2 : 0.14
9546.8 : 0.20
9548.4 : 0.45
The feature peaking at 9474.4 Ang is H-beta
